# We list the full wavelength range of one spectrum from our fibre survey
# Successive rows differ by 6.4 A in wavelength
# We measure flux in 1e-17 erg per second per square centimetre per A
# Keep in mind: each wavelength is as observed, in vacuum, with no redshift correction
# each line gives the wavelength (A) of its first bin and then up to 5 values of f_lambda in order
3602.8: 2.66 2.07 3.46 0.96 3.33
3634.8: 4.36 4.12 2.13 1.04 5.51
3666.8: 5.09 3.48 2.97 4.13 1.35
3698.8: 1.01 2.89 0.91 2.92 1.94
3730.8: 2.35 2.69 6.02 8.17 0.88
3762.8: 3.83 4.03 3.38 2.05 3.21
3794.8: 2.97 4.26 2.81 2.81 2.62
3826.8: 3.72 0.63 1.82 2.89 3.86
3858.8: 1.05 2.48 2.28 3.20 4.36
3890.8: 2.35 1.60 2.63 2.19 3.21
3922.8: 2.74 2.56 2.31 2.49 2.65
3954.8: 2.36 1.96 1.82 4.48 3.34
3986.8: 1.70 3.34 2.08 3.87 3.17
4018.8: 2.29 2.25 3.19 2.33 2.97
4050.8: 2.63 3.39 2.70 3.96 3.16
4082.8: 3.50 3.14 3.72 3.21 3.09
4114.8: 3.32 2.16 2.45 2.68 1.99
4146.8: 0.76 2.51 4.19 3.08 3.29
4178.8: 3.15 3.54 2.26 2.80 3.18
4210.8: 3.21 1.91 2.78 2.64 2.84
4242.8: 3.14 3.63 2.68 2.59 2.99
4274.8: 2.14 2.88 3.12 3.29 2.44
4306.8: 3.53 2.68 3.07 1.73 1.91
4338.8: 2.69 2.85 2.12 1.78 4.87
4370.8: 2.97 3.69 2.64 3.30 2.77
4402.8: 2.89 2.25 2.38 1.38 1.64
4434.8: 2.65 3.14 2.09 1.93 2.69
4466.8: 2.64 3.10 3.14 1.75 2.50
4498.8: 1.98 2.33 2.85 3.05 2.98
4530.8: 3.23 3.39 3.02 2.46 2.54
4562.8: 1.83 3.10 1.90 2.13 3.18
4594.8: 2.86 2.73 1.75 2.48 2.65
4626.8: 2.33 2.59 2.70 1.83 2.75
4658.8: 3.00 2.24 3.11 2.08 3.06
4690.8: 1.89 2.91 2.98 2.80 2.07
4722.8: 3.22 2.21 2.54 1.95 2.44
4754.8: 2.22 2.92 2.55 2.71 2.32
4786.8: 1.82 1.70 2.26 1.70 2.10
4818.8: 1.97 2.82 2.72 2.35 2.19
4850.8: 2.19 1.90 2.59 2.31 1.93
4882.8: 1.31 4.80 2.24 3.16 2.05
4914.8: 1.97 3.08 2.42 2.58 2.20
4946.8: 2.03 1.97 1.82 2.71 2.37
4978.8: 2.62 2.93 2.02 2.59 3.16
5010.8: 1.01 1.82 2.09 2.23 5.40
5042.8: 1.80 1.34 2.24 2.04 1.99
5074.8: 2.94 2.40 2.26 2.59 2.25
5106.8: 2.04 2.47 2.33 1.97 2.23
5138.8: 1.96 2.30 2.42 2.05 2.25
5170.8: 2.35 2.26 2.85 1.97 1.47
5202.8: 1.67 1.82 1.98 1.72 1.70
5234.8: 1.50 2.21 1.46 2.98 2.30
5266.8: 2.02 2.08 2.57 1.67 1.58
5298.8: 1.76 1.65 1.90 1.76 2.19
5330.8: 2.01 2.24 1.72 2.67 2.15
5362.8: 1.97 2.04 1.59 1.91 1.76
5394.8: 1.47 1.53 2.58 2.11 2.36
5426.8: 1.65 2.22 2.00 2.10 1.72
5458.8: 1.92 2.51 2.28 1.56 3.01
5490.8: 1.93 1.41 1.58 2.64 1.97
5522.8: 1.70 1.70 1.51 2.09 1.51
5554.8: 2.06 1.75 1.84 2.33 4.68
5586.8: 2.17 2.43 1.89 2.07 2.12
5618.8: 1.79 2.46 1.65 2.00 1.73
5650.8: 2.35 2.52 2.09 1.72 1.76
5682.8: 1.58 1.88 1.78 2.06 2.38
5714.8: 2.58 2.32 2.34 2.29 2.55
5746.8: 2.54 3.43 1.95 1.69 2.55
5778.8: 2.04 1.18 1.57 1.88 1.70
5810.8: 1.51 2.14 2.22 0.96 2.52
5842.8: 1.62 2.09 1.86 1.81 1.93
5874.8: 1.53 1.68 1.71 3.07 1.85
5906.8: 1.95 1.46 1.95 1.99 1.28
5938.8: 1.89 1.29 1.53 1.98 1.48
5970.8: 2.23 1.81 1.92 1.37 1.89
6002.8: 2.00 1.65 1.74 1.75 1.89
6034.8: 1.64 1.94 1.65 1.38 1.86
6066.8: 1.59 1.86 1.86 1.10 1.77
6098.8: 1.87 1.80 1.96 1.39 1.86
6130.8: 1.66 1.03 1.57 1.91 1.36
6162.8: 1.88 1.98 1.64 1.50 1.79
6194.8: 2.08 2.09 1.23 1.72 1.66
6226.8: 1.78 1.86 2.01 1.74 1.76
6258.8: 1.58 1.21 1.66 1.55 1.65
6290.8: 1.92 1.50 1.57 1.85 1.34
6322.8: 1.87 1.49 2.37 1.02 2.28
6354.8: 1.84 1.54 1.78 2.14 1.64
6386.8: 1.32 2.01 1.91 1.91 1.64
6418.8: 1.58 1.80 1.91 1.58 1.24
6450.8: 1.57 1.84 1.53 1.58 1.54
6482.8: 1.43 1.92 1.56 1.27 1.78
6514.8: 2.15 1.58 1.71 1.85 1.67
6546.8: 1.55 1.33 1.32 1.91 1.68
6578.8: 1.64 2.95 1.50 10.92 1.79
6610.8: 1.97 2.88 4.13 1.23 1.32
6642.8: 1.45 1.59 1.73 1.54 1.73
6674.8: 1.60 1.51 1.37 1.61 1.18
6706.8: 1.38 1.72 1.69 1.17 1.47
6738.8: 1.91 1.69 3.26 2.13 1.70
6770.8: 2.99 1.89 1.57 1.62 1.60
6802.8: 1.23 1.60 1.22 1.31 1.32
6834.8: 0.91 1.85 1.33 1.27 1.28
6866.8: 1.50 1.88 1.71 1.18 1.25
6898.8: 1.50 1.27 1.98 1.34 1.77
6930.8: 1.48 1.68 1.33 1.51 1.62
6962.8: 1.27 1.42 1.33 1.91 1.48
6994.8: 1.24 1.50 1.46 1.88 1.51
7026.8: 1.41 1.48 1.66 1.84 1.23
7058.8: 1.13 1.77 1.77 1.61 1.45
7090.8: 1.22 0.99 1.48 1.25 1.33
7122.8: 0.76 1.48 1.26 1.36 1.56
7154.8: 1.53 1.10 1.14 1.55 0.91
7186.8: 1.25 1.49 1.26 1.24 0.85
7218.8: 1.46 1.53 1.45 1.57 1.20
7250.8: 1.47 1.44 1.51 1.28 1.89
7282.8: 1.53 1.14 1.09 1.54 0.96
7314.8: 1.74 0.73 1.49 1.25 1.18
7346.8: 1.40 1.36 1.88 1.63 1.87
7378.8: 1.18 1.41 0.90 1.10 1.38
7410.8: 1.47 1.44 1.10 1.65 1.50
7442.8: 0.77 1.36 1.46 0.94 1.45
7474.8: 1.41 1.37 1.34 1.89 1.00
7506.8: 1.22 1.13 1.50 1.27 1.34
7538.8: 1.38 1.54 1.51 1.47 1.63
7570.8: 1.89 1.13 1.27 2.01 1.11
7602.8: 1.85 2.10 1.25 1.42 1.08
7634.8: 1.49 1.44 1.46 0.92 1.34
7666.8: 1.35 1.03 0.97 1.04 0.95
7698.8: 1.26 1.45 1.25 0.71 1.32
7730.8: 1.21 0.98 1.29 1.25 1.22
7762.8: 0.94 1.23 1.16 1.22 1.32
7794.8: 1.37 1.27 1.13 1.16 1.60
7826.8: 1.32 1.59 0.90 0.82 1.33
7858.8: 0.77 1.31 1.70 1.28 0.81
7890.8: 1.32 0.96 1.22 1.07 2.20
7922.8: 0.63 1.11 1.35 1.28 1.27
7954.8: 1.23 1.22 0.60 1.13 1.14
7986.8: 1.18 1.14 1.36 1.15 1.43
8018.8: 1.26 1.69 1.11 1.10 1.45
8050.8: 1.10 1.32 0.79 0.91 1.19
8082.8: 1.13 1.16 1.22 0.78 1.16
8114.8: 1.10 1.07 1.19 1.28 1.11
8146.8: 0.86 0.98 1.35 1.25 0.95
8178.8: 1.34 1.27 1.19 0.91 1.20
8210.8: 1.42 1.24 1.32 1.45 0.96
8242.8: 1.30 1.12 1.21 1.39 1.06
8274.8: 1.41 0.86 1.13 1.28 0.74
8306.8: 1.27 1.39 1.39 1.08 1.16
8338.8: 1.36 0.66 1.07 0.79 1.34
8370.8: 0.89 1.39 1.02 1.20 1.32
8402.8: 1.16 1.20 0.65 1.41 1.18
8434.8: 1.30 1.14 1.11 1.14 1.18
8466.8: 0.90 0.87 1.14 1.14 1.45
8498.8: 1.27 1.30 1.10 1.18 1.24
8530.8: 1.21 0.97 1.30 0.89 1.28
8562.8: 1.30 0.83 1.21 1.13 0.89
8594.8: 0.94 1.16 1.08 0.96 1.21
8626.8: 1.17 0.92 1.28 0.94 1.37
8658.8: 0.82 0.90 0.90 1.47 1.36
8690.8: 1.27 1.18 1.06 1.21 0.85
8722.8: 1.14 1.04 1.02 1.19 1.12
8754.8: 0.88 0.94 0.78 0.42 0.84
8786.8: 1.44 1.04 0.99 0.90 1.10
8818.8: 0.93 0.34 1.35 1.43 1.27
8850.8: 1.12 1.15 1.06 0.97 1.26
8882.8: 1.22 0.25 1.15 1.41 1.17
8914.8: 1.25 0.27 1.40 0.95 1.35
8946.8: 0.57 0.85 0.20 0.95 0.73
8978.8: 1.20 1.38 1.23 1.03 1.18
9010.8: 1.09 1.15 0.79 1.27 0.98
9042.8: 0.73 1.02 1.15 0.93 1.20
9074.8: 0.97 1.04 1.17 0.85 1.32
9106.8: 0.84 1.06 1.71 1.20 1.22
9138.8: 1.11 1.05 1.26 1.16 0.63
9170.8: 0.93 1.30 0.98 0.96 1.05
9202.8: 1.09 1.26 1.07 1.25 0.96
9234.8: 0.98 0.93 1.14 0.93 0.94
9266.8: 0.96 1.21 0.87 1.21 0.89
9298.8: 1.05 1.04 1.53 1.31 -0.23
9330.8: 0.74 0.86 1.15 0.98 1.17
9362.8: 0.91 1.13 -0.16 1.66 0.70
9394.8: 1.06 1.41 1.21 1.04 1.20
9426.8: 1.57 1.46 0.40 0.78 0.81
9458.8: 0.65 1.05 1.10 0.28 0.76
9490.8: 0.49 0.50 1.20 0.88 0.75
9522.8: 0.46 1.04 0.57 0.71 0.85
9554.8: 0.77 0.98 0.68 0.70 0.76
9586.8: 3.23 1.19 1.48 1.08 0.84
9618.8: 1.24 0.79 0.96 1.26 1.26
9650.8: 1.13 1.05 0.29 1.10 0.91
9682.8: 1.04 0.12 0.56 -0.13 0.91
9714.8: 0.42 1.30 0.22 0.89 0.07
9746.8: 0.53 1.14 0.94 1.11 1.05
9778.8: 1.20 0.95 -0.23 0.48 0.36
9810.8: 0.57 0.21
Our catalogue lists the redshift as 0.01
